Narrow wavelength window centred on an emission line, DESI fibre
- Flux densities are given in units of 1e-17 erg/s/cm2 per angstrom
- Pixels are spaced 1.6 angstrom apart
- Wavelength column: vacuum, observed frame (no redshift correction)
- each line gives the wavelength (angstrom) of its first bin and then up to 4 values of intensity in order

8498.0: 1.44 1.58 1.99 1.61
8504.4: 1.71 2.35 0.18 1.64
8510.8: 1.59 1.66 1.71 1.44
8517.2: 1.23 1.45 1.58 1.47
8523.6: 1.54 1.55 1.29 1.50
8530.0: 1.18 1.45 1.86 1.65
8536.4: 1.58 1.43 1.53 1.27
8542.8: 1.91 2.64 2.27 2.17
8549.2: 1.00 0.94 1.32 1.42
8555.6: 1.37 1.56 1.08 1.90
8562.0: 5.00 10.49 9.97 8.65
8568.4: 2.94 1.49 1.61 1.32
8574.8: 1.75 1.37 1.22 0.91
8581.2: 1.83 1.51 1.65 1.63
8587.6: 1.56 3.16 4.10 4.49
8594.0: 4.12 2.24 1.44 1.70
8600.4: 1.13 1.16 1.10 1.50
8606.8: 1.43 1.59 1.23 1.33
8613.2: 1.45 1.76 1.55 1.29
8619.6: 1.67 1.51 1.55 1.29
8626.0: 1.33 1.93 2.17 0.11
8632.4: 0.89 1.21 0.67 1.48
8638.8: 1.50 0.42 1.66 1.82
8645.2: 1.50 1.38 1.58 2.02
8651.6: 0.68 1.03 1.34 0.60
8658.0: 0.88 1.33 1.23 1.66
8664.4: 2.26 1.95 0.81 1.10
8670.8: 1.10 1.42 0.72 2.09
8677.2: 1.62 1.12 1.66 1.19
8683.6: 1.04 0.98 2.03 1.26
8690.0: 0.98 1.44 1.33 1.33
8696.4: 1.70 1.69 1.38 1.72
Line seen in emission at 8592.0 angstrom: [N II]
